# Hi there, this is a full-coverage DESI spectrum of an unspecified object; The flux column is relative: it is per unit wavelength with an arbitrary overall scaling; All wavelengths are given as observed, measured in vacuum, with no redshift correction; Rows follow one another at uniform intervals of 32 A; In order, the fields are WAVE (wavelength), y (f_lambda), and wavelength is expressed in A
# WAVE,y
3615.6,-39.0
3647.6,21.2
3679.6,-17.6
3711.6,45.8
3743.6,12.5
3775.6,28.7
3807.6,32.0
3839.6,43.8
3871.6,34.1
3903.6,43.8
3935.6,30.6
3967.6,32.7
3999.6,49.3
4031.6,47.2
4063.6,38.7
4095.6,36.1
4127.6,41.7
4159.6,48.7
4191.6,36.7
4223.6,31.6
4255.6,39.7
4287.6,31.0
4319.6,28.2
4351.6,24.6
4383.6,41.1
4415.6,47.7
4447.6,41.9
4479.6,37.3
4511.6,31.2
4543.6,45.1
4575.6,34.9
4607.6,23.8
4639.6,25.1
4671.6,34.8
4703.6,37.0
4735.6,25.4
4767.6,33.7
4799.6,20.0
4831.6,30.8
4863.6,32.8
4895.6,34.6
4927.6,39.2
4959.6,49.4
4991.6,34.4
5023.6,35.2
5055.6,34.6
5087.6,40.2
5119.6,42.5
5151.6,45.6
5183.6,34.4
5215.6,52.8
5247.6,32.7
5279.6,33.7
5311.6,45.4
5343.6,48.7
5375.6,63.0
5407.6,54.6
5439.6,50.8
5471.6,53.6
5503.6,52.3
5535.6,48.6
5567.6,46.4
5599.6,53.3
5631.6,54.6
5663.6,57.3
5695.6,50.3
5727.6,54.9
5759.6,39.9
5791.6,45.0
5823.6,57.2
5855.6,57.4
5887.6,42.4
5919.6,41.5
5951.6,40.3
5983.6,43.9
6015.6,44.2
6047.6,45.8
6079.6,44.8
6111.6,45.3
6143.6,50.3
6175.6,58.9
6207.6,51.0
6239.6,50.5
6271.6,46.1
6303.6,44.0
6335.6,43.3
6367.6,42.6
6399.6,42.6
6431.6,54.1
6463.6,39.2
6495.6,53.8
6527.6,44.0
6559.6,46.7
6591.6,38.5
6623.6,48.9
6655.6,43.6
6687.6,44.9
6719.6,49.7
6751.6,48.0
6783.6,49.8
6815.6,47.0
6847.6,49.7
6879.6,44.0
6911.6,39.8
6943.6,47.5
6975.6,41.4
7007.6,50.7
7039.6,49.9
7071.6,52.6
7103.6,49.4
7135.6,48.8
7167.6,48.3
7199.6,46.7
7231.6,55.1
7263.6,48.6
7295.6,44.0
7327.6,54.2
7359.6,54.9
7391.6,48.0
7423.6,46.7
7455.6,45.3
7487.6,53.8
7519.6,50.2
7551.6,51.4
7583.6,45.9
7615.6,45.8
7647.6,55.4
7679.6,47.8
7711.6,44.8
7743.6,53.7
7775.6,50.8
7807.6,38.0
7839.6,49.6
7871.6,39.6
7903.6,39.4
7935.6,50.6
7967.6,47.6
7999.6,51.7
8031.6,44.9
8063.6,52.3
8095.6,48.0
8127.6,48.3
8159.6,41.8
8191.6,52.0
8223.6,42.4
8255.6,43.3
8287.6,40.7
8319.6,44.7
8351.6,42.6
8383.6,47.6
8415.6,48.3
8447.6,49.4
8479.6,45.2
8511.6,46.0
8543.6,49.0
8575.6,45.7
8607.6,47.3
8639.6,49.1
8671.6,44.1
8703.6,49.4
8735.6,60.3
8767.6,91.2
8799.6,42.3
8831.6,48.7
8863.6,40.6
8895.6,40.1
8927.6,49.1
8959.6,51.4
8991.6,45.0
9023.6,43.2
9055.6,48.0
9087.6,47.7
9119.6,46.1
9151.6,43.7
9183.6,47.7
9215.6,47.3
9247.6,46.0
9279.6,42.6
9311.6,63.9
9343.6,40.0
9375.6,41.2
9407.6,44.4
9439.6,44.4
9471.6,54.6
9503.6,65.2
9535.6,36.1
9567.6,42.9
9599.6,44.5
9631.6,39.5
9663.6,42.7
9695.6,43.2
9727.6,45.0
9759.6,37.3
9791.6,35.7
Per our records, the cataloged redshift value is 0.333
